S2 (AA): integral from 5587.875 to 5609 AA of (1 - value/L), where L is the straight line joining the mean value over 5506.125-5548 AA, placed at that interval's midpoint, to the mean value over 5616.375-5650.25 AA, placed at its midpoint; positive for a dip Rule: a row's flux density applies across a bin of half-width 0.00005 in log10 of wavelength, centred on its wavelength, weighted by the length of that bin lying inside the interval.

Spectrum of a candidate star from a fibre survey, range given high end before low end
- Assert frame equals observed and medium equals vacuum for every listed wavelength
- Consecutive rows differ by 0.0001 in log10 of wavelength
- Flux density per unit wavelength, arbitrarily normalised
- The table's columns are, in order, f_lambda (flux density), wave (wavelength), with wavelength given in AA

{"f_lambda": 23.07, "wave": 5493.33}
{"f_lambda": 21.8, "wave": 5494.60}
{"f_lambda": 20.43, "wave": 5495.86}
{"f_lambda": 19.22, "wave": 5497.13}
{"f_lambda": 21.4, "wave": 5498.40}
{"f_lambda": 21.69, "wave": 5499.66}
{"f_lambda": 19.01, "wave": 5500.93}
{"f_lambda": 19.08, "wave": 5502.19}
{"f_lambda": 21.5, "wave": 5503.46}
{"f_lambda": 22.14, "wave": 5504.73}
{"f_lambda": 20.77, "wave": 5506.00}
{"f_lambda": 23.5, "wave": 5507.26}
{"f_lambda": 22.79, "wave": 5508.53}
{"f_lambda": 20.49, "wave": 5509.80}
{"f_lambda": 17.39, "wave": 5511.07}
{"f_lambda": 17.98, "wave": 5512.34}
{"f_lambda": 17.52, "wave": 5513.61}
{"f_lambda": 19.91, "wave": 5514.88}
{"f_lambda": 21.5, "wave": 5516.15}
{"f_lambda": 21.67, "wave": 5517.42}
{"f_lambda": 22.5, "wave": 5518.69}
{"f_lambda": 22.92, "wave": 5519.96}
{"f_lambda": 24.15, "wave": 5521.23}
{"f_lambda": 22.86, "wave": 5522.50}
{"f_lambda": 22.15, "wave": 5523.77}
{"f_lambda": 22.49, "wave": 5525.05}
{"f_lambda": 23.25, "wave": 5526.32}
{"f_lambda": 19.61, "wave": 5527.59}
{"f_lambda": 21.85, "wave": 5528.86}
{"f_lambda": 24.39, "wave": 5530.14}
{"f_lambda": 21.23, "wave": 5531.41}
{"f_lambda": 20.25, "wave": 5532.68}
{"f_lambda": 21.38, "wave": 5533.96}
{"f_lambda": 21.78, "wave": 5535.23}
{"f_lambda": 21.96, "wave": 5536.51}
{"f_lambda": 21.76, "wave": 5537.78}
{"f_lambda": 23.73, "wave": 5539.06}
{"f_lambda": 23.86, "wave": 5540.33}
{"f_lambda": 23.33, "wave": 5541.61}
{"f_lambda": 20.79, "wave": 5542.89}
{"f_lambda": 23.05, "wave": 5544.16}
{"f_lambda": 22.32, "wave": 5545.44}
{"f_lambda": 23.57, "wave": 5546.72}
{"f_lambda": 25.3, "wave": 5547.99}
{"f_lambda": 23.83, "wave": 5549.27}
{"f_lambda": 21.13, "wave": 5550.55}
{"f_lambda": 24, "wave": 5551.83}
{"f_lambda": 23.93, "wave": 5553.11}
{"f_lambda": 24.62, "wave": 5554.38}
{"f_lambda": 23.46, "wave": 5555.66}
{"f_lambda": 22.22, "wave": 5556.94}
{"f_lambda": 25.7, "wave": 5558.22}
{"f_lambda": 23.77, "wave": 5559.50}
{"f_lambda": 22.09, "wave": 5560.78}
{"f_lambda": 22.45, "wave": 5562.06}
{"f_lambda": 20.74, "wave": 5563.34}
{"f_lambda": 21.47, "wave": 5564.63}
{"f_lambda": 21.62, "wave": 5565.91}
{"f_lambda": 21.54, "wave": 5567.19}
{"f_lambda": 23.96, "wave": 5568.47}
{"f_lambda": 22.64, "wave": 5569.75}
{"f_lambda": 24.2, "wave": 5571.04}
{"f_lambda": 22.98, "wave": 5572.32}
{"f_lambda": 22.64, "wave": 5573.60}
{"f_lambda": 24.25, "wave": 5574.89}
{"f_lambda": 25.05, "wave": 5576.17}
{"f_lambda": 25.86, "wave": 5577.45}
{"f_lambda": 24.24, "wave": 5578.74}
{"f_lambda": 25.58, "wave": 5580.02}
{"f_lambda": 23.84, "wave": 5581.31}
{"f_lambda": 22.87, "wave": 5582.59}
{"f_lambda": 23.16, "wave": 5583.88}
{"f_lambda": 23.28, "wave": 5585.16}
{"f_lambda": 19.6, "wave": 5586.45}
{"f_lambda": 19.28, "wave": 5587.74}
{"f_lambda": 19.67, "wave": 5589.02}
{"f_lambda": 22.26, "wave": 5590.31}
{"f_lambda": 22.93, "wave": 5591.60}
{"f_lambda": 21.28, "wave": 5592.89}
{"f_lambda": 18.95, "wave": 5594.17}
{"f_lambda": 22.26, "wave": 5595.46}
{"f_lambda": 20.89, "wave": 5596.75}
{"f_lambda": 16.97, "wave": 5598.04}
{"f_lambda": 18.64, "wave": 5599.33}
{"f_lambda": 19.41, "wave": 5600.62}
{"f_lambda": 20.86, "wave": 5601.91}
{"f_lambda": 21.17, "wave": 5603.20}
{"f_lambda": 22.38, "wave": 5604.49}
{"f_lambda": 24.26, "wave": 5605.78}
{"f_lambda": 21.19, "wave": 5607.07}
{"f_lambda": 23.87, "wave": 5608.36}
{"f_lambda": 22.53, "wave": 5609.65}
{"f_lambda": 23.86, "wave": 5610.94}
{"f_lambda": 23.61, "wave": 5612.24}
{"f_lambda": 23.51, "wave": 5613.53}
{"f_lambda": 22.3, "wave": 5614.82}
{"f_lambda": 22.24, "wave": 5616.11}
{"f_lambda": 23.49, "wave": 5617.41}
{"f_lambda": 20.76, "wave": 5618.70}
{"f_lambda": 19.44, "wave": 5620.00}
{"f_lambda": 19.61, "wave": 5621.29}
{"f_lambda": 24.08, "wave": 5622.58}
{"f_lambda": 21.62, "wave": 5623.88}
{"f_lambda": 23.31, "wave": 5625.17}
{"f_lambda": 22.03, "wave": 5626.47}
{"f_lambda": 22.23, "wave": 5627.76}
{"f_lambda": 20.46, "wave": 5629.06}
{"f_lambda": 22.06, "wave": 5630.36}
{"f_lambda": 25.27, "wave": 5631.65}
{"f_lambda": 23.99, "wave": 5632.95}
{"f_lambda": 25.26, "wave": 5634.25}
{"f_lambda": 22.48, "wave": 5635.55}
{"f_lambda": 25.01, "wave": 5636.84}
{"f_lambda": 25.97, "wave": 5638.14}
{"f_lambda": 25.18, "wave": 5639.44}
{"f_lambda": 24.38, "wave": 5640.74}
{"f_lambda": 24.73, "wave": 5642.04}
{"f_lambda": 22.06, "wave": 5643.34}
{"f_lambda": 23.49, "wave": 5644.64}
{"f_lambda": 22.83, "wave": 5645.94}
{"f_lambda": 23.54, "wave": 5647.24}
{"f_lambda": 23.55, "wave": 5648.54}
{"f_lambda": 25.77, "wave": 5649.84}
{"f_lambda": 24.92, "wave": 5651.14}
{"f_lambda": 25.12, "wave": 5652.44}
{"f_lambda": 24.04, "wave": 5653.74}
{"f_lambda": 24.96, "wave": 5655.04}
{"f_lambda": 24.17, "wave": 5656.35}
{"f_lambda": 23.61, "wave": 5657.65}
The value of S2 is 1.6 AA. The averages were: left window 21.9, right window 23.1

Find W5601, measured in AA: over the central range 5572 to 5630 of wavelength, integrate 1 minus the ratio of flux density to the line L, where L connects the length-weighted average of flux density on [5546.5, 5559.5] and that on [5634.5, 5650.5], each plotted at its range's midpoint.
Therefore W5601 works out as 4.5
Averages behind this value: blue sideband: 23.8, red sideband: 24.1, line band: 22.1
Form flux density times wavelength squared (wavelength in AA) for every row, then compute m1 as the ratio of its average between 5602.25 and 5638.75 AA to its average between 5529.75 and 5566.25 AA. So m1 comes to 1.03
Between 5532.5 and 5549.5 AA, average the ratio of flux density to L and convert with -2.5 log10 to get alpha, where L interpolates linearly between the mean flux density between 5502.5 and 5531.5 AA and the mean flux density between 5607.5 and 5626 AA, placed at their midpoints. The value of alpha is -0.05 mag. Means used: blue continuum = 21.5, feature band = 22.7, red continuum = 22.4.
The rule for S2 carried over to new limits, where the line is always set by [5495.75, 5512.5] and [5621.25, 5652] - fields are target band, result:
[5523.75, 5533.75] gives -0.3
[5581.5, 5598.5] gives 1.0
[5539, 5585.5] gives -3.0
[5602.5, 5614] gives 0.0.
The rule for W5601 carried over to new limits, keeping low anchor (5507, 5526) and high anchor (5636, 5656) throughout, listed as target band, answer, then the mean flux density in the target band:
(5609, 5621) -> 0.7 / 22.3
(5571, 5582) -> -0.8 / 24.3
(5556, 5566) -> -0.1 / 22.6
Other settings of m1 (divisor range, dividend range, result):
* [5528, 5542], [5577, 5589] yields 1.04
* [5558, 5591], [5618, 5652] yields 1.04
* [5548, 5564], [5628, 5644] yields 1.06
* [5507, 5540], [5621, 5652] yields 1.14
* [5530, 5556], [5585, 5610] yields 0.94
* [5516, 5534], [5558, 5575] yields 1.04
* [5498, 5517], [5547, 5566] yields 1.15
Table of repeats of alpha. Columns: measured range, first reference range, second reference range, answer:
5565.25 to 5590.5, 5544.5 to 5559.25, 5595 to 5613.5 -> -0.01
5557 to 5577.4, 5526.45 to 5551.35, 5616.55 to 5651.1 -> -0.02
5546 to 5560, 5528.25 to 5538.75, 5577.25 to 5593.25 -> -0.08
